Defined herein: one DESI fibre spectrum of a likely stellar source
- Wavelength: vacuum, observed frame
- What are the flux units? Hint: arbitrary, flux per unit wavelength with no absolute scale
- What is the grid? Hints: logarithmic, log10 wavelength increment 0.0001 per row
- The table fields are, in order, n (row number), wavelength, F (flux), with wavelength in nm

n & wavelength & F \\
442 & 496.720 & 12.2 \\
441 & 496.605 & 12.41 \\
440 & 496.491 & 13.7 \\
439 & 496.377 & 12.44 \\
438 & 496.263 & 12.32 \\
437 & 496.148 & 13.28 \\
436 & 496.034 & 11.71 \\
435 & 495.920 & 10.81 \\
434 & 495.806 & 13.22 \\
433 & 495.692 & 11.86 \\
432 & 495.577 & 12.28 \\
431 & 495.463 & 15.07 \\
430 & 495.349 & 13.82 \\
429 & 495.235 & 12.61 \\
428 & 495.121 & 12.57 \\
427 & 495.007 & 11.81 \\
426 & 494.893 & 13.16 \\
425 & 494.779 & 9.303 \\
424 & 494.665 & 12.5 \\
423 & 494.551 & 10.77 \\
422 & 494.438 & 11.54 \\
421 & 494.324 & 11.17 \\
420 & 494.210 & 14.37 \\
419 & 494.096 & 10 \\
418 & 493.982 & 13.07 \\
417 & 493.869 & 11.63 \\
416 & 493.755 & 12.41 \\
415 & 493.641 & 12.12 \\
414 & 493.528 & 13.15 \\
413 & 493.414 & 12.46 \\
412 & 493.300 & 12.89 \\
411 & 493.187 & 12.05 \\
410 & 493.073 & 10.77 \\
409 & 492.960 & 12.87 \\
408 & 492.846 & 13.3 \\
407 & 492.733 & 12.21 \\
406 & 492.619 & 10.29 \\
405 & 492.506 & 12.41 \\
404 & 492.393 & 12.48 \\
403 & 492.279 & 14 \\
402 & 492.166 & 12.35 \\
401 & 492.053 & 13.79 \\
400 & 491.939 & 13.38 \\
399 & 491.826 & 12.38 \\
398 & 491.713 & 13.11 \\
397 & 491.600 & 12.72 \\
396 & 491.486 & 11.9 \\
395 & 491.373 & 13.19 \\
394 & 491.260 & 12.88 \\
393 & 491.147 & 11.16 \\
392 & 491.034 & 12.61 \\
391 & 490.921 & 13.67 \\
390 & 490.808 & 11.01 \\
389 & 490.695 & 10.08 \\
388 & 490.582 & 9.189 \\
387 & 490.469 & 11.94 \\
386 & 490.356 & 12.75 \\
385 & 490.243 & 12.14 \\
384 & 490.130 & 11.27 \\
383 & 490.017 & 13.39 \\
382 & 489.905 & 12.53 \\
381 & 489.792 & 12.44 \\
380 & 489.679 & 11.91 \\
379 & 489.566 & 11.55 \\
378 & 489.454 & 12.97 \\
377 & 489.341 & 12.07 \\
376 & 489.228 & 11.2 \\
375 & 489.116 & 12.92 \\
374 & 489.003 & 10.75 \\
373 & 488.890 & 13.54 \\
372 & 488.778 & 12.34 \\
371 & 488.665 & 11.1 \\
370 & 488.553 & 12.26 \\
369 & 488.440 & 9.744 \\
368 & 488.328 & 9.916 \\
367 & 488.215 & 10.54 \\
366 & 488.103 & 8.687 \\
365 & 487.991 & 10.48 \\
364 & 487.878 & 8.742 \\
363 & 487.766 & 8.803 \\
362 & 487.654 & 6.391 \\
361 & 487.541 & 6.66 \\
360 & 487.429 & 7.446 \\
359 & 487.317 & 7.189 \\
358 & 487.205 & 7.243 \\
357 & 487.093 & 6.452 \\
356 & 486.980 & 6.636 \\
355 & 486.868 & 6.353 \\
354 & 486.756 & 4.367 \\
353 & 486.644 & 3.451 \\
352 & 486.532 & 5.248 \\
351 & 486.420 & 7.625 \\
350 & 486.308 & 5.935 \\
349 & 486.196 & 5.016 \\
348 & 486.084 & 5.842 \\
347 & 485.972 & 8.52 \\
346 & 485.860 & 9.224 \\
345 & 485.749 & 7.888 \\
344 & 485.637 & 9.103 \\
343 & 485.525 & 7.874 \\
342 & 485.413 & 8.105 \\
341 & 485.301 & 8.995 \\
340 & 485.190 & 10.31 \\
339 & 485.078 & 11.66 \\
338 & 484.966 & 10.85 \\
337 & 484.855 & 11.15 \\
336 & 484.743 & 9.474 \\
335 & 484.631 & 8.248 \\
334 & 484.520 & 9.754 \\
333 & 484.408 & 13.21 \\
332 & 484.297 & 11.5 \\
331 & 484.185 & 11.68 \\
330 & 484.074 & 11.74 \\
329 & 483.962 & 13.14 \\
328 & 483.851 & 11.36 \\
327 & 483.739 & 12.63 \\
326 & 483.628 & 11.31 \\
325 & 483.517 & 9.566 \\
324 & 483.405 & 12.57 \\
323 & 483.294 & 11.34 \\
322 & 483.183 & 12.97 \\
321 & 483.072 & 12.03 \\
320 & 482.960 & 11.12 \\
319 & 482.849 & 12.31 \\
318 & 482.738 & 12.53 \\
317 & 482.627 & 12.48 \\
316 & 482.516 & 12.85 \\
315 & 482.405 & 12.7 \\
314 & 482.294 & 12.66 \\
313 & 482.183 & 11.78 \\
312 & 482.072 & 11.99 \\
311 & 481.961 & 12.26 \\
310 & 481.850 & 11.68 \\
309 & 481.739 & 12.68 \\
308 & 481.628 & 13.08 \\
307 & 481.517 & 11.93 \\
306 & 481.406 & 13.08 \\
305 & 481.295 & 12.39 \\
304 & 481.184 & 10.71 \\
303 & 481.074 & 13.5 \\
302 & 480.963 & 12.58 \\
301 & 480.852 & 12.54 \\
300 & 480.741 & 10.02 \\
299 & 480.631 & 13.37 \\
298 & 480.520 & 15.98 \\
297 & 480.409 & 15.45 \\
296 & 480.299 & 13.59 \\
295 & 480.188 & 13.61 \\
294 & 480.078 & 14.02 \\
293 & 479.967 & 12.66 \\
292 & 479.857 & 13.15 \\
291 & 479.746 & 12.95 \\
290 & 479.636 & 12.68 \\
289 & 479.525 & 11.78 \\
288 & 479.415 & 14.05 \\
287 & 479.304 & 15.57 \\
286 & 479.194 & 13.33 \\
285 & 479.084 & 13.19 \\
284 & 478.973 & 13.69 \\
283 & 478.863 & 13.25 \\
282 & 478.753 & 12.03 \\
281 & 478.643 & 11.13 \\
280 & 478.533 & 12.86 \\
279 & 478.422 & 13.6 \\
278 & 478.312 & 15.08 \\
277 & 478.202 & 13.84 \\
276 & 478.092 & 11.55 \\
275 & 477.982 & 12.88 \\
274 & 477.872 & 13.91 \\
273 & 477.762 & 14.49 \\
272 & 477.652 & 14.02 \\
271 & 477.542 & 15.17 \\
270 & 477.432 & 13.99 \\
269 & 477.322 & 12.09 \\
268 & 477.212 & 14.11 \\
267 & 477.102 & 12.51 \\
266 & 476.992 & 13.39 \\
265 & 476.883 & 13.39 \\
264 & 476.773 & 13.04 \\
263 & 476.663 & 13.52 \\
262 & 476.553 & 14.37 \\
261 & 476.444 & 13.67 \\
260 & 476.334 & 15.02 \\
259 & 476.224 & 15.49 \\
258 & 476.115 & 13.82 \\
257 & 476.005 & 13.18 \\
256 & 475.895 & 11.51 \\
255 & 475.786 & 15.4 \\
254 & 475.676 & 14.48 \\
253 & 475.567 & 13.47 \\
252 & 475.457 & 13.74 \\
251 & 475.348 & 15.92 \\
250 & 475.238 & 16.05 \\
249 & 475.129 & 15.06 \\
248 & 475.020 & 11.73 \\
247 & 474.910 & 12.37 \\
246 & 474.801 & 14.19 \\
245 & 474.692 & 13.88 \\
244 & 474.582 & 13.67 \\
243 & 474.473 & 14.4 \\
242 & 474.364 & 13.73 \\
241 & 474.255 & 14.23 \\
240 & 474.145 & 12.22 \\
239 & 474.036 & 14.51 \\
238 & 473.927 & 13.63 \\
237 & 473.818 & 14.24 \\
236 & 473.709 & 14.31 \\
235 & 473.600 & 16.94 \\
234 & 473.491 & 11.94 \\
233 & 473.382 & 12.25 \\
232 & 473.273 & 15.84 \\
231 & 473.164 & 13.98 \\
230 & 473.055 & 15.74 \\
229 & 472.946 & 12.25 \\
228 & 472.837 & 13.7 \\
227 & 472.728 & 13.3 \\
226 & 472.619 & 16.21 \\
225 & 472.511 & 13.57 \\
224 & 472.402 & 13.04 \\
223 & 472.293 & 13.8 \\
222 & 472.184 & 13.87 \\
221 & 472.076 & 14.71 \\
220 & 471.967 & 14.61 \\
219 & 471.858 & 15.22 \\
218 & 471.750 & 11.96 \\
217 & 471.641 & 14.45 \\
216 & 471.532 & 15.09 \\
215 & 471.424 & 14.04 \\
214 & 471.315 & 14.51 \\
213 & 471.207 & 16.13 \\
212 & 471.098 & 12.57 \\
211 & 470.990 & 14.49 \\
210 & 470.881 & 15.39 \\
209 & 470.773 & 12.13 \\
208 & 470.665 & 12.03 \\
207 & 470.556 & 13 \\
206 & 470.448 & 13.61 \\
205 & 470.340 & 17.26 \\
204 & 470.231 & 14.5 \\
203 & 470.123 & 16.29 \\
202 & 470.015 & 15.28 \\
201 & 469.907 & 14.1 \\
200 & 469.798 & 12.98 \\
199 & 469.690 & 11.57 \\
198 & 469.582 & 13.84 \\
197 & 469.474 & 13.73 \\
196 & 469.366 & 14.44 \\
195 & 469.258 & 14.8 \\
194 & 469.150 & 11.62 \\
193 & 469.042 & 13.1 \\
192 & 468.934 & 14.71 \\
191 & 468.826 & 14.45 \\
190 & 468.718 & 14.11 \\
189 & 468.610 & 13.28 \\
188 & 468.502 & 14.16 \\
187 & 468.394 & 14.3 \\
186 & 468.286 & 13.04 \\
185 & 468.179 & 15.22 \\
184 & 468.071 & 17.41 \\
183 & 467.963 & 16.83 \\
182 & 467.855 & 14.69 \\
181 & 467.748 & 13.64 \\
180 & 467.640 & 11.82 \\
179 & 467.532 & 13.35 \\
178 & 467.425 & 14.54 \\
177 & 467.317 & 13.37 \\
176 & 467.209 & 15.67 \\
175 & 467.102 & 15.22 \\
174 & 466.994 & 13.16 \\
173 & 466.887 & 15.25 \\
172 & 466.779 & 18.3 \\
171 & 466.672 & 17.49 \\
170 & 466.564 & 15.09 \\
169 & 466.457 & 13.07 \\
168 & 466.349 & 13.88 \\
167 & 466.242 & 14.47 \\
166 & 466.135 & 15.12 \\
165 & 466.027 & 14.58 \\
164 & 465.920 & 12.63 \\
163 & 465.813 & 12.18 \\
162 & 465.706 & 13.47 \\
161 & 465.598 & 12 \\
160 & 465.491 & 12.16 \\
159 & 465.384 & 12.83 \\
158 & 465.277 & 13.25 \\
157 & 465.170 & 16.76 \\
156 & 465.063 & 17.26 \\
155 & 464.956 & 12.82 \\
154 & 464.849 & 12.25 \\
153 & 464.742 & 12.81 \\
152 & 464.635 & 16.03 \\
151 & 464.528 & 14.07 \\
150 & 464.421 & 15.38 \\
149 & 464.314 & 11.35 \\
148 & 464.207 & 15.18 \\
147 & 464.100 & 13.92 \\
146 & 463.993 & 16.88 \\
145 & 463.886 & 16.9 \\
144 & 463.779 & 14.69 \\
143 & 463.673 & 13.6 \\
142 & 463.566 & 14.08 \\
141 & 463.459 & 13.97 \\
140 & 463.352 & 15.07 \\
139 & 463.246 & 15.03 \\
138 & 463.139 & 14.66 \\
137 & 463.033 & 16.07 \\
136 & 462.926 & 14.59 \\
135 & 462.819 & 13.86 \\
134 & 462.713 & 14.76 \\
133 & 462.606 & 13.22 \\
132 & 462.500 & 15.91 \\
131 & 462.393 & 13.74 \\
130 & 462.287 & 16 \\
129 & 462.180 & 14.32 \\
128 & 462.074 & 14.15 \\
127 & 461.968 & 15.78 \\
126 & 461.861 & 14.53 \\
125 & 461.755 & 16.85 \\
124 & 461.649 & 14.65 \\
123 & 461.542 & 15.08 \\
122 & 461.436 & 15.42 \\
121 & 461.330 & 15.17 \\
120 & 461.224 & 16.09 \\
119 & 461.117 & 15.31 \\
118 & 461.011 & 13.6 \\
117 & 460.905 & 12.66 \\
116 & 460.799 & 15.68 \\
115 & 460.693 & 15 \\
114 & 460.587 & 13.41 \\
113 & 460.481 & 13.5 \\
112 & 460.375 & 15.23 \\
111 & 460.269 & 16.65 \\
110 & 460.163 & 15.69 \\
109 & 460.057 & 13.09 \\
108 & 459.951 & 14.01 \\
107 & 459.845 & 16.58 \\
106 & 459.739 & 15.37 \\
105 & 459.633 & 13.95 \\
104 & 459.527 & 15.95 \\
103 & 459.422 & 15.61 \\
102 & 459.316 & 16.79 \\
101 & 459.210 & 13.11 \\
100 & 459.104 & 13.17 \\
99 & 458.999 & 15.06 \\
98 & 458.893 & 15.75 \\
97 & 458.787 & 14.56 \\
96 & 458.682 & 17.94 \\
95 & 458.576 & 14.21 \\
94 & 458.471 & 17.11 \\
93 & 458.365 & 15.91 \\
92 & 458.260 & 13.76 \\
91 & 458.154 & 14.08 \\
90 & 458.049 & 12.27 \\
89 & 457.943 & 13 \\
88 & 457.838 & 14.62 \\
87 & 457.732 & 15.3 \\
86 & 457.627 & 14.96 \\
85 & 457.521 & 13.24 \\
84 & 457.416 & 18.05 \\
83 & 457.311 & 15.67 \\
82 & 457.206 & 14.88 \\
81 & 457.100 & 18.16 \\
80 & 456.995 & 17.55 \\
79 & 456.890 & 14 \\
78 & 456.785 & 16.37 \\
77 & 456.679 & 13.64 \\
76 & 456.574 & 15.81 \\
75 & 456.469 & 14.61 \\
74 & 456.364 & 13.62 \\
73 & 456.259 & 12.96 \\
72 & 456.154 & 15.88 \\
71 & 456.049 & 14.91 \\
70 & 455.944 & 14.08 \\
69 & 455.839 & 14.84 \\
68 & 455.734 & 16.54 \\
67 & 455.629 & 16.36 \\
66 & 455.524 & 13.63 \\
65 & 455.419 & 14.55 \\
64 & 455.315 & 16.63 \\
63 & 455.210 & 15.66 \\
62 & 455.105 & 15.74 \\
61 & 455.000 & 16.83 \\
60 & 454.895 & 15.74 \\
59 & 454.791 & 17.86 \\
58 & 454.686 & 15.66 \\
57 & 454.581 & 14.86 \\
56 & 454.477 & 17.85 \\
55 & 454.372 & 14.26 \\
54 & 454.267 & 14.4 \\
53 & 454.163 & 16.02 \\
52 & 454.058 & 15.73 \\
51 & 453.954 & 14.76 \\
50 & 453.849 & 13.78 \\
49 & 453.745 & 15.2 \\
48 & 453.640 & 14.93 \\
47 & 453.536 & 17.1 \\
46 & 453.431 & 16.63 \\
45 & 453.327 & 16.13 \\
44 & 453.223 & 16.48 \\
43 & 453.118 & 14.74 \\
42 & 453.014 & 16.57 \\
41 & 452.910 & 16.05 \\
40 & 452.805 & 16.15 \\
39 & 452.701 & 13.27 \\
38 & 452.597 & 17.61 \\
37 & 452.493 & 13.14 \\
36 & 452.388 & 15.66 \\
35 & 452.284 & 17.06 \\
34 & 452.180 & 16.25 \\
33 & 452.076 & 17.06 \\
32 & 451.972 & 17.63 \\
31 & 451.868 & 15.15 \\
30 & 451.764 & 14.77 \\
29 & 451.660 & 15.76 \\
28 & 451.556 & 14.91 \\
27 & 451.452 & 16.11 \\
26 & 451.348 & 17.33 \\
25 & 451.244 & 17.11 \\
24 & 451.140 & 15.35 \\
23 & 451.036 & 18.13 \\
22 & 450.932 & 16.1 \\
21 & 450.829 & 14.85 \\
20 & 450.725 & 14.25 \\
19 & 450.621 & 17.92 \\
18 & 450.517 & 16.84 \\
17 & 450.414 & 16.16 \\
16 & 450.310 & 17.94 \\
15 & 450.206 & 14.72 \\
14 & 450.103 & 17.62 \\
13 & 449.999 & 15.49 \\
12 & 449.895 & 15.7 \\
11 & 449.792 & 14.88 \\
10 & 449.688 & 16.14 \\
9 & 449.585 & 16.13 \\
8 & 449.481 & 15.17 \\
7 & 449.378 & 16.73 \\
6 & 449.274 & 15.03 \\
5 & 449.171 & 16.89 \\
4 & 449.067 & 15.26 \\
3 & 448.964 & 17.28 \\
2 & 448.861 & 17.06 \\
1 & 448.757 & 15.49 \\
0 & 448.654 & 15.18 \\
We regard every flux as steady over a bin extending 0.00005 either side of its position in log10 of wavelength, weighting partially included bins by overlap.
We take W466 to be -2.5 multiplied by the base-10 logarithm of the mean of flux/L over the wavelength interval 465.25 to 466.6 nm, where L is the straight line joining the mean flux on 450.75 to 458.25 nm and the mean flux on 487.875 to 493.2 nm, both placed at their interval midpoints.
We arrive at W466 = 0.07 mag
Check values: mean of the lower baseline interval 15.5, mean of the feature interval 13.4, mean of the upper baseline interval 11.9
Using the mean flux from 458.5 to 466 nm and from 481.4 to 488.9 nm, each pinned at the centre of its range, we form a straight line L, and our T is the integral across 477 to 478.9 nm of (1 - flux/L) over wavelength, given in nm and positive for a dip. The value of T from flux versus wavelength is -0.32 nm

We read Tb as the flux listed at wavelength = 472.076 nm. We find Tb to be 14.71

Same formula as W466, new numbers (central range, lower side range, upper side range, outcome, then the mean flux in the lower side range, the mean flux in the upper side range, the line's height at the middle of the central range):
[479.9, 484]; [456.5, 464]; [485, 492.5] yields -0.11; 15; 10.2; 11.3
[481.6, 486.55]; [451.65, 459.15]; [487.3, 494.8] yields 0.17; 15.4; 11.6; 12.3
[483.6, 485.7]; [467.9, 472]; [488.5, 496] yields 0.21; 14.2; 12.2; 12.9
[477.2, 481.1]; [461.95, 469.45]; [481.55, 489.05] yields -0.18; 14.4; 9.93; 11.3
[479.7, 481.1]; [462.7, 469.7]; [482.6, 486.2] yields -0.17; 14.3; 10.5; 11.4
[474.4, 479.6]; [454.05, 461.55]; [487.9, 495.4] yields -0.02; 15.2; 12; 13.4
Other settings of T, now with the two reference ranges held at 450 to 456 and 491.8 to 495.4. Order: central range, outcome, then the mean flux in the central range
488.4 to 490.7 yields 0.14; 11.9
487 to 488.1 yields 0.44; 7.72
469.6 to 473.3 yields 0.03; 14.1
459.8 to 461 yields 0.05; 14.6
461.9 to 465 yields 0.09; 14.5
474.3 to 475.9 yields -0.01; 14.1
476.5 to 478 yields 0.01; 13.6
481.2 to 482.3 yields 0.09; 12.3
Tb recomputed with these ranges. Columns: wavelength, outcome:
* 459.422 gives 15.61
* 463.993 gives 16.88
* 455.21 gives 15.66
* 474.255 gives 14.23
